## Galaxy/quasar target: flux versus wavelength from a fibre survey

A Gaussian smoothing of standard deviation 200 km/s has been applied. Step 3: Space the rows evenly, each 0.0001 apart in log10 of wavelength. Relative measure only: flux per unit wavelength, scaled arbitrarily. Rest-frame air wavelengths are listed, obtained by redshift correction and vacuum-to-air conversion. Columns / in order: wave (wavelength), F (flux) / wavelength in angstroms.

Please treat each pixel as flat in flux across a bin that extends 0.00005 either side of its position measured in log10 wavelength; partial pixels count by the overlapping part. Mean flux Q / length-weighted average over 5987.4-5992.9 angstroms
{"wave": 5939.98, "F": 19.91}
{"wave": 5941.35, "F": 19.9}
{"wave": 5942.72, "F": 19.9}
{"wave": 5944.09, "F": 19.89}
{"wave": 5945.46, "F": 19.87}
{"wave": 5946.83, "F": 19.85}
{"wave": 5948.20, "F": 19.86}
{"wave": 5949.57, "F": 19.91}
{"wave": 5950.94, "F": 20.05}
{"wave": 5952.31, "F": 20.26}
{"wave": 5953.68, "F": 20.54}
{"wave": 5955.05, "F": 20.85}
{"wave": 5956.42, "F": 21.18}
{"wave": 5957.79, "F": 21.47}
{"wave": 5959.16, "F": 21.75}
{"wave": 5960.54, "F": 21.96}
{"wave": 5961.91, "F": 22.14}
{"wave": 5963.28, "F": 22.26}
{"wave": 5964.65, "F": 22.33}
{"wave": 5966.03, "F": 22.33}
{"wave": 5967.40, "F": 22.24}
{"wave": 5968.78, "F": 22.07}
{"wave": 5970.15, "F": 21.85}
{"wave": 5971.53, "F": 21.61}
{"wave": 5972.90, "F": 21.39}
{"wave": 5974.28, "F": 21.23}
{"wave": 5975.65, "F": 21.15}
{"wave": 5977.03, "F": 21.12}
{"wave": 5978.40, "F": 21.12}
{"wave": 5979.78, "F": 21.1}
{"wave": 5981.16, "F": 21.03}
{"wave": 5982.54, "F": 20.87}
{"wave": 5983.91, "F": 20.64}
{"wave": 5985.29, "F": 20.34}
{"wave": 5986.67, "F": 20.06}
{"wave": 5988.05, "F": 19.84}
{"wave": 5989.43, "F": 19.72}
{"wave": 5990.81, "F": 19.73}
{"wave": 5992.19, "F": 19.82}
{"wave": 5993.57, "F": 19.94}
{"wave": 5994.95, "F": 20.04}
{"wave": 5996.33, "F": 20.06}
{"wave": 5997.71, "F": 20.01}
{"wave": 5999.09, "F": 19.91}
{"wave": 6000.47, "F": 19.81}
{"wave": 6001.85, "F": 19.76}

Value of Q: 19.8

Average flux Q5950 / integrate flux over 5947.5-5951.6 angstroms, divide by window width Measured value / 19.9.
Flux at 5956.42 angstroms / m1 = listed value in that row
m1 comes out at 21.18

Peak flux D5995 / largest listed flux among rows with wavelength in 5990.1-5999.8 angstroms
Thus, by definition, 20.06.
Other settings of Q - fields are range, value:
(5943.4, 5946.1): 19.9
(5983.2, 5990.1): 20.1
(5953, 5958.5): 21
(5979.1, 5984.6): 20.9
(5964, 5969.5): 22.2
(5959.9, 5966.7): 22.2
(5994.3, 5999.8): 20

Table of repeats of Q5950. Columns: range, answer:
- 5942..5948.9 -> 19.9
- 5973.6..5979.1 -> 21.2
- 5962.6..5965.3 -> 22.3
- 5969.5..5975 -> 21.5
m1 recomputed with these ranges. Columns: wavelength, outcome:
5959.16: 21.75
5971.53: 21.61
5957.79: 21.47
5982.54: 20.87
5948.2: 19.86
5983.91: 20.64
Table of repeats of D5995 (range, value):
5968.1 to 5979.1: 22.07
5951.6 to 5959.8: 21.75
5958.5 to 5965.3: 22.33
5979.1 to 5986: 21.1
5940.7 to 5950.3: 19.91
